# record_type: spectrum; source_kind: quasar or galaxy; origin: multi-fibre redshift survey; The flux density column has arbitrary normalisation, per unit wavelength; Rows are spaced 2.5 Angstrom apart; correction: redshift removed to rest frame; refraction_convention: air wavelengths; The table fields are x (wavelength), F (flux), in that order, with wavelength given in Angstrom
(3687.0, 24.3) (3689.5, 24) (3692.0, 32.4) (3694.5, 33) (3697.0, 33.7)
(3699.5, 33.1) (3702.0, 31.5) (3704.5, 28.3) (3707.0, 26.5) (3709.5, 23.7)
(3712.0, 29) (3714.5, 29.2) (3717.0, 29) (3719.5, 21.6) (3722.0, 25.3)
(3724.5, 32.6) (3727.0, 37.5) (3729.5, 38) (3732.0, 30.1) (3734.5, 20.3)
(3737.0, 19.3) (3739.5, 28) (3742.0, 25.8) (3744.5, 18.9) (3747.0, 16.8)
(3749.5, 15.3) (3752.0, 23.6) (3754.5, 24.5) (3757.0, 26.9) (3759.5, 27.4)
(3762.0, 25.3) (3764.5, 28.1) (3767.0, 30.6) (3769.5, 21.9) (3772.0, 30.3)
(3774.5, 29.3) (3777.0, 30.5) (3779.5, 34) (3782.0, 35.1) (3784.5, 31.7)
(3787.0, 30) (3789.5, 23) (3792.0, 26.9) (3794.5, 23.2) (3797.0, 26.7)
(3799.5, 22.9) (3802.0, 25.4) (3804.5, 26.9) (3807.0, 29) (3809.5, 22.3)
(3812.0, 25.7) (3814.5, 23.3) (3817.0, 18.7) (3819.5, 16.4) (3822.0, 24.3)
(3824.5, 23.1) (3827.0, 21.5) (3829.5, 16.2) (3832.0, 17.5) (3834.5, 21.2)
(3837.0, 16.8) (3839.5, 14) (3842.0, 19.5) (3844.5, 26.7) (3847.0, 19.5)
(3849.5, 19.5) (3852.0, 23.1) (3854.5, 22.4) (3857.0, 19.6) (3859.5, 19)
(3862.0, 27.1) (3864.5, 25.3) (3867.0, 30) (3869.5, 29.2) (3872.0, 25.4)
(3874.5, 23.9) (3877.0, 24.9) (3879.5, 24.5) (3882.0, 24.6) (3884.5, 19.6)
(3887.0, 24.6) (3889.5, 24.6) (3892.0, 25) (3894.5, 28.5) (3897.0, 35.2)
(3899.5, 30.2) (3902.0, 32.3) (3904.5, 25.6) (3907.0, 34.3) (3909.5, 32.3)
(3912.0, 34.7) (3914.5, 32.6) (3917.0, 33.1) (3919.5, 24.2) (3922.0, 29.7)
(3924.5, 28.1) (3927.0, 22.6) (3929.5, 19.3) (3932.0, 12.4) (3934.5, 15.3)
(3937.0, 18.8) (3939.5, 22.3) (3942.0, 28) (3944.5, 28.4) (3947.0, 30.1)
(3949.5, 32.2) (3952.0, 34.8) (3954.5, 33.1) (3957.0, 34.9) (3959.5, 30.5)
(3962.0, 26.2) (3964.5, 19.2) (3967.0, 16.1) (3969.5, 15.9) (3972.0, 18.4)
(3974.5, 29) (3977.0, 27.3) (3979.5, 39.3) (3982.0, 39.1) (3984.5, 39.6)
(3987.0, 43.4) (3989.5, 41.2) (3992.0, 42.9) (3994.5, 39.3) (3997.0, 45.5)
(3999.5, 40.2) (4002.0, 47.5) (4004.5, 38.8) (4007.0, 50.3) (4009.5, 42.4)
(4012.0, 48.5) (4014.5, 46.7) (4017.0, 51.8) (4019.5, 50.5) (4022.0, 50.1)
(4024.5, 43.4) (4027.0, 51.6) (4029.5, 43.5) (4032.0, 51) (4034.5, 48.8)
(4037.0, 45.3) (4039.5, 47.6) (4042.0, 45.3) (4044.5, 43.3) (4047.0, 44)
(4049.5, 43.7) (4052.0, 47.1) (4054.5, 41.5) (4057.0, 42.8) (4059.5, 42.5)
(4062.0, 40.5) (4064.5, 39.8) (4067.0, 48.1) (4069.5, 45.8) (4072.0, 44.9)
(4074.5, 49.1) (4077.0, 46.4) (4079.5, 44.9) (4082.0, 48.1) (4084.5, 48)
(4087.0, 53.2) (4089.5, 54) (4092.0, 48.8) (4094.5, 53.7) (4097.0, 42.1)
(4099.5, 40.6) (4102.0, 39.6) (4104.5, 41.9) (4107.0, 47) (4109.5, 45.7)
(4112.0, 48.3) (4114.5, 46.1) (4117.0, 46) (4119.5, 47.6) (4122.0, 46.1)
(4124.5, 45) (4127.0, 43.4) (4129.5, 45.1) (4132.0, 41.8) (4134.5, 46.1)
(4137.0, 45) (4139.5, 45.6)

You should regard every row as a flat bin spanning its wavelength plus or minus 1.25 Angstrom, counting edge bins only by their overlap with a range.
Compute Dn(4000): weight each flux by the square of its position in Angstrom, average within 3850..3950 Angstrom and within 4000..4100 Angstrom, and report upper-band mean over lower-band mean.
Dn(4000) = 1.93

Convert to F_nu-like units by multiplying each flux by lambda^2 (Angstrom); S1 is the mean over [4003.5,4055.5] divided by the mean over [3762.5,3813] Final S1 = 1.9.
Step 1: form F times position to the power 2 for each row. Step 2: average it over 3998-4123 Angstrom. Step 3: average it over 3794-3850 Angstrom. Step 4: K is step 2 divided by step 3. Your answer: 2.39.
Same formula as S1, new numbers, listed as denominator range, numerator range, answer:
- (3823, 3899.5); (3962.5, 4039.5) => 1.86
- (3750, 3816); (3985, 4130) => 1.95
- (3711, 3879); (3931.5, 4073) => 1.72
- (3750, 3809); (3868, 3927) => 1.09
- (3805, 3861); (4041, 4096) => 2.48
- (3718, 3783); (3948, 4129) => 1.83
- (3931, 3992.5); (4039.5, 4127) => 1.69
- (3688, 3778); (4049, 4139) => 2.01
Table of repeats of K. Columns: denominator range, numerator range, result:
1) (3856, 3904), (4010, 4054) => 1.95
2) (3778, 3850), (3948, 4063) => 1.88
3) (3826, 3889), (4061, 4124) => 2.34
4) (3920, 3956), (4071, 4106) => 1.98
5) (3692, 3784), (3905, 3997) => 1.18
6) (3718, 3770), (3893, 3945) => 1.15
